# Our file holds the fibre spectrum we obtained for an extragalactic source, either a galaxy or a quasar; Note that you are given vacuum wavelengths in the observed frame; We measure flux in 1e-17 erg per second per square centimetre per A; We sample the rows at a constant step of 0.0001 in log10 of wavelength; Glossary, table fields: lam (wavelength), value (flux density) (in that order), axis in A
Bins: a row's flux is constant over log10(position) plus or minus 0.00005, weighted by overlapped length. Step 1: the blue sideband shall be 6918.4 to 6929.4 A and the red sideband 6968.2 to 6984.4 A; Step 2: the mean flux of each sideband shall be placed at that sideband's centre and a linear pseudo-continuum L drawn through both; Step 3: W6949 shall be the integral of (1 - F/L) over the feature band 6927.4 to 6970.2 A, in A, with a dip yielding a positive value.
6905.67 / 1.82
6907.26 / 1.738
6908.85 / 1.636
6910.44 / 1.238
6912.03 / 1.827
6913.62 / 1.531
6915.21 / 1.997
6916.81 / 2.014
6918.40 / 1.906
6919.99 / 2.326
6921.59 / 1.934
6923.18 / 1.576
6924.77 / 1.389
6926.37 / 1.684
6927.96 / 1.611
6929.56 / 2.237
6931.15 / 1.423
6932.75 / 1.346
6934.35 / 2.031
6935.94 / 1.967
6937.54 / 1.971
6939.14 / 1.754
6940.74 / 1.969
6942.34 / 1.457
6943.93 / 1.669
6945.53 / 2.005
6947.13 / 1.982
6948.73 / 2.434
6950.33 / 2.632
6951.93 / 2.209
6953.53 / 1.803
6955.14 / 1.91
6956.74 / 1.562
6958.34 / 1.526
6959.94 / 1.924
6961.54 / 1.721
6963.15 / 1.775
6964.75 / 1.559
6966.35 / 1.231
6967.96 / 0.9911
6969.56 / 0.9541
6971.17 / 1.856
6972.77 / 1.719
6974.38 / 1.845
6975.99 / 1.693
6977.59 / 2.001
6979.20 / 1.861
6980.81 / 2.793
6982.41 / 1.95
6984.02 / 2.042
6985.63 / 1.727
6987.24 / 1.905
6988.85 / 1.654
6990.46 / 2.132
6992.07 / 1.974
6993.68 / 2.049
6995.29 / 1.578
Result 1.0 A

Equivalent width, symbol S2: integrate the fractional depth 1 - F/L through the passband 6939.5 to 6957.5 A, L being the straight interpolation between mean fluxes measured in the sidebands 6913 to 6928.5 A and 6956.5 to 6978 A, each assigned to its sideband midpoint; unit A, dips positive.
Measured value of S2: -3.08 A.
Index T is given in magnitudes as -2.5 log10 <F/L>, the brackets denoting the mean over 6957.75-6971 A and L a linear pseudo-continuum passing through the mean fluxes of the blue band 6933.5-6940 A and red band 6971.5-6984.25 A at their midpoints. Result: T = 0.31 mag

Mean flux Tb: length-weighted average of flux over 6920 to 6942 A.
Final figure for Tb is 1.77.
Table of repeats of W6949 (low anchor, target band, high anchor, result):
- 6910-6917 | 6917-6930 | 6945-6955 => 0.1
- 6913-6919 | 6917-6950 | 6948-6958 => 1.9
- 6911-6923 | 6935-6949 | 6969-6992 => 0.0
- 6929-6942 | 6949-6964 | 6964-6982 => -1.4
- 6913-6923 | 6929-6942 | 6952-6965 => 0.3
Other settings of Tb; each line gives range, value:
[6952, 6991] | 1.76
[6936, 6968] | 1.83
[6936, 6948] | 1.84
